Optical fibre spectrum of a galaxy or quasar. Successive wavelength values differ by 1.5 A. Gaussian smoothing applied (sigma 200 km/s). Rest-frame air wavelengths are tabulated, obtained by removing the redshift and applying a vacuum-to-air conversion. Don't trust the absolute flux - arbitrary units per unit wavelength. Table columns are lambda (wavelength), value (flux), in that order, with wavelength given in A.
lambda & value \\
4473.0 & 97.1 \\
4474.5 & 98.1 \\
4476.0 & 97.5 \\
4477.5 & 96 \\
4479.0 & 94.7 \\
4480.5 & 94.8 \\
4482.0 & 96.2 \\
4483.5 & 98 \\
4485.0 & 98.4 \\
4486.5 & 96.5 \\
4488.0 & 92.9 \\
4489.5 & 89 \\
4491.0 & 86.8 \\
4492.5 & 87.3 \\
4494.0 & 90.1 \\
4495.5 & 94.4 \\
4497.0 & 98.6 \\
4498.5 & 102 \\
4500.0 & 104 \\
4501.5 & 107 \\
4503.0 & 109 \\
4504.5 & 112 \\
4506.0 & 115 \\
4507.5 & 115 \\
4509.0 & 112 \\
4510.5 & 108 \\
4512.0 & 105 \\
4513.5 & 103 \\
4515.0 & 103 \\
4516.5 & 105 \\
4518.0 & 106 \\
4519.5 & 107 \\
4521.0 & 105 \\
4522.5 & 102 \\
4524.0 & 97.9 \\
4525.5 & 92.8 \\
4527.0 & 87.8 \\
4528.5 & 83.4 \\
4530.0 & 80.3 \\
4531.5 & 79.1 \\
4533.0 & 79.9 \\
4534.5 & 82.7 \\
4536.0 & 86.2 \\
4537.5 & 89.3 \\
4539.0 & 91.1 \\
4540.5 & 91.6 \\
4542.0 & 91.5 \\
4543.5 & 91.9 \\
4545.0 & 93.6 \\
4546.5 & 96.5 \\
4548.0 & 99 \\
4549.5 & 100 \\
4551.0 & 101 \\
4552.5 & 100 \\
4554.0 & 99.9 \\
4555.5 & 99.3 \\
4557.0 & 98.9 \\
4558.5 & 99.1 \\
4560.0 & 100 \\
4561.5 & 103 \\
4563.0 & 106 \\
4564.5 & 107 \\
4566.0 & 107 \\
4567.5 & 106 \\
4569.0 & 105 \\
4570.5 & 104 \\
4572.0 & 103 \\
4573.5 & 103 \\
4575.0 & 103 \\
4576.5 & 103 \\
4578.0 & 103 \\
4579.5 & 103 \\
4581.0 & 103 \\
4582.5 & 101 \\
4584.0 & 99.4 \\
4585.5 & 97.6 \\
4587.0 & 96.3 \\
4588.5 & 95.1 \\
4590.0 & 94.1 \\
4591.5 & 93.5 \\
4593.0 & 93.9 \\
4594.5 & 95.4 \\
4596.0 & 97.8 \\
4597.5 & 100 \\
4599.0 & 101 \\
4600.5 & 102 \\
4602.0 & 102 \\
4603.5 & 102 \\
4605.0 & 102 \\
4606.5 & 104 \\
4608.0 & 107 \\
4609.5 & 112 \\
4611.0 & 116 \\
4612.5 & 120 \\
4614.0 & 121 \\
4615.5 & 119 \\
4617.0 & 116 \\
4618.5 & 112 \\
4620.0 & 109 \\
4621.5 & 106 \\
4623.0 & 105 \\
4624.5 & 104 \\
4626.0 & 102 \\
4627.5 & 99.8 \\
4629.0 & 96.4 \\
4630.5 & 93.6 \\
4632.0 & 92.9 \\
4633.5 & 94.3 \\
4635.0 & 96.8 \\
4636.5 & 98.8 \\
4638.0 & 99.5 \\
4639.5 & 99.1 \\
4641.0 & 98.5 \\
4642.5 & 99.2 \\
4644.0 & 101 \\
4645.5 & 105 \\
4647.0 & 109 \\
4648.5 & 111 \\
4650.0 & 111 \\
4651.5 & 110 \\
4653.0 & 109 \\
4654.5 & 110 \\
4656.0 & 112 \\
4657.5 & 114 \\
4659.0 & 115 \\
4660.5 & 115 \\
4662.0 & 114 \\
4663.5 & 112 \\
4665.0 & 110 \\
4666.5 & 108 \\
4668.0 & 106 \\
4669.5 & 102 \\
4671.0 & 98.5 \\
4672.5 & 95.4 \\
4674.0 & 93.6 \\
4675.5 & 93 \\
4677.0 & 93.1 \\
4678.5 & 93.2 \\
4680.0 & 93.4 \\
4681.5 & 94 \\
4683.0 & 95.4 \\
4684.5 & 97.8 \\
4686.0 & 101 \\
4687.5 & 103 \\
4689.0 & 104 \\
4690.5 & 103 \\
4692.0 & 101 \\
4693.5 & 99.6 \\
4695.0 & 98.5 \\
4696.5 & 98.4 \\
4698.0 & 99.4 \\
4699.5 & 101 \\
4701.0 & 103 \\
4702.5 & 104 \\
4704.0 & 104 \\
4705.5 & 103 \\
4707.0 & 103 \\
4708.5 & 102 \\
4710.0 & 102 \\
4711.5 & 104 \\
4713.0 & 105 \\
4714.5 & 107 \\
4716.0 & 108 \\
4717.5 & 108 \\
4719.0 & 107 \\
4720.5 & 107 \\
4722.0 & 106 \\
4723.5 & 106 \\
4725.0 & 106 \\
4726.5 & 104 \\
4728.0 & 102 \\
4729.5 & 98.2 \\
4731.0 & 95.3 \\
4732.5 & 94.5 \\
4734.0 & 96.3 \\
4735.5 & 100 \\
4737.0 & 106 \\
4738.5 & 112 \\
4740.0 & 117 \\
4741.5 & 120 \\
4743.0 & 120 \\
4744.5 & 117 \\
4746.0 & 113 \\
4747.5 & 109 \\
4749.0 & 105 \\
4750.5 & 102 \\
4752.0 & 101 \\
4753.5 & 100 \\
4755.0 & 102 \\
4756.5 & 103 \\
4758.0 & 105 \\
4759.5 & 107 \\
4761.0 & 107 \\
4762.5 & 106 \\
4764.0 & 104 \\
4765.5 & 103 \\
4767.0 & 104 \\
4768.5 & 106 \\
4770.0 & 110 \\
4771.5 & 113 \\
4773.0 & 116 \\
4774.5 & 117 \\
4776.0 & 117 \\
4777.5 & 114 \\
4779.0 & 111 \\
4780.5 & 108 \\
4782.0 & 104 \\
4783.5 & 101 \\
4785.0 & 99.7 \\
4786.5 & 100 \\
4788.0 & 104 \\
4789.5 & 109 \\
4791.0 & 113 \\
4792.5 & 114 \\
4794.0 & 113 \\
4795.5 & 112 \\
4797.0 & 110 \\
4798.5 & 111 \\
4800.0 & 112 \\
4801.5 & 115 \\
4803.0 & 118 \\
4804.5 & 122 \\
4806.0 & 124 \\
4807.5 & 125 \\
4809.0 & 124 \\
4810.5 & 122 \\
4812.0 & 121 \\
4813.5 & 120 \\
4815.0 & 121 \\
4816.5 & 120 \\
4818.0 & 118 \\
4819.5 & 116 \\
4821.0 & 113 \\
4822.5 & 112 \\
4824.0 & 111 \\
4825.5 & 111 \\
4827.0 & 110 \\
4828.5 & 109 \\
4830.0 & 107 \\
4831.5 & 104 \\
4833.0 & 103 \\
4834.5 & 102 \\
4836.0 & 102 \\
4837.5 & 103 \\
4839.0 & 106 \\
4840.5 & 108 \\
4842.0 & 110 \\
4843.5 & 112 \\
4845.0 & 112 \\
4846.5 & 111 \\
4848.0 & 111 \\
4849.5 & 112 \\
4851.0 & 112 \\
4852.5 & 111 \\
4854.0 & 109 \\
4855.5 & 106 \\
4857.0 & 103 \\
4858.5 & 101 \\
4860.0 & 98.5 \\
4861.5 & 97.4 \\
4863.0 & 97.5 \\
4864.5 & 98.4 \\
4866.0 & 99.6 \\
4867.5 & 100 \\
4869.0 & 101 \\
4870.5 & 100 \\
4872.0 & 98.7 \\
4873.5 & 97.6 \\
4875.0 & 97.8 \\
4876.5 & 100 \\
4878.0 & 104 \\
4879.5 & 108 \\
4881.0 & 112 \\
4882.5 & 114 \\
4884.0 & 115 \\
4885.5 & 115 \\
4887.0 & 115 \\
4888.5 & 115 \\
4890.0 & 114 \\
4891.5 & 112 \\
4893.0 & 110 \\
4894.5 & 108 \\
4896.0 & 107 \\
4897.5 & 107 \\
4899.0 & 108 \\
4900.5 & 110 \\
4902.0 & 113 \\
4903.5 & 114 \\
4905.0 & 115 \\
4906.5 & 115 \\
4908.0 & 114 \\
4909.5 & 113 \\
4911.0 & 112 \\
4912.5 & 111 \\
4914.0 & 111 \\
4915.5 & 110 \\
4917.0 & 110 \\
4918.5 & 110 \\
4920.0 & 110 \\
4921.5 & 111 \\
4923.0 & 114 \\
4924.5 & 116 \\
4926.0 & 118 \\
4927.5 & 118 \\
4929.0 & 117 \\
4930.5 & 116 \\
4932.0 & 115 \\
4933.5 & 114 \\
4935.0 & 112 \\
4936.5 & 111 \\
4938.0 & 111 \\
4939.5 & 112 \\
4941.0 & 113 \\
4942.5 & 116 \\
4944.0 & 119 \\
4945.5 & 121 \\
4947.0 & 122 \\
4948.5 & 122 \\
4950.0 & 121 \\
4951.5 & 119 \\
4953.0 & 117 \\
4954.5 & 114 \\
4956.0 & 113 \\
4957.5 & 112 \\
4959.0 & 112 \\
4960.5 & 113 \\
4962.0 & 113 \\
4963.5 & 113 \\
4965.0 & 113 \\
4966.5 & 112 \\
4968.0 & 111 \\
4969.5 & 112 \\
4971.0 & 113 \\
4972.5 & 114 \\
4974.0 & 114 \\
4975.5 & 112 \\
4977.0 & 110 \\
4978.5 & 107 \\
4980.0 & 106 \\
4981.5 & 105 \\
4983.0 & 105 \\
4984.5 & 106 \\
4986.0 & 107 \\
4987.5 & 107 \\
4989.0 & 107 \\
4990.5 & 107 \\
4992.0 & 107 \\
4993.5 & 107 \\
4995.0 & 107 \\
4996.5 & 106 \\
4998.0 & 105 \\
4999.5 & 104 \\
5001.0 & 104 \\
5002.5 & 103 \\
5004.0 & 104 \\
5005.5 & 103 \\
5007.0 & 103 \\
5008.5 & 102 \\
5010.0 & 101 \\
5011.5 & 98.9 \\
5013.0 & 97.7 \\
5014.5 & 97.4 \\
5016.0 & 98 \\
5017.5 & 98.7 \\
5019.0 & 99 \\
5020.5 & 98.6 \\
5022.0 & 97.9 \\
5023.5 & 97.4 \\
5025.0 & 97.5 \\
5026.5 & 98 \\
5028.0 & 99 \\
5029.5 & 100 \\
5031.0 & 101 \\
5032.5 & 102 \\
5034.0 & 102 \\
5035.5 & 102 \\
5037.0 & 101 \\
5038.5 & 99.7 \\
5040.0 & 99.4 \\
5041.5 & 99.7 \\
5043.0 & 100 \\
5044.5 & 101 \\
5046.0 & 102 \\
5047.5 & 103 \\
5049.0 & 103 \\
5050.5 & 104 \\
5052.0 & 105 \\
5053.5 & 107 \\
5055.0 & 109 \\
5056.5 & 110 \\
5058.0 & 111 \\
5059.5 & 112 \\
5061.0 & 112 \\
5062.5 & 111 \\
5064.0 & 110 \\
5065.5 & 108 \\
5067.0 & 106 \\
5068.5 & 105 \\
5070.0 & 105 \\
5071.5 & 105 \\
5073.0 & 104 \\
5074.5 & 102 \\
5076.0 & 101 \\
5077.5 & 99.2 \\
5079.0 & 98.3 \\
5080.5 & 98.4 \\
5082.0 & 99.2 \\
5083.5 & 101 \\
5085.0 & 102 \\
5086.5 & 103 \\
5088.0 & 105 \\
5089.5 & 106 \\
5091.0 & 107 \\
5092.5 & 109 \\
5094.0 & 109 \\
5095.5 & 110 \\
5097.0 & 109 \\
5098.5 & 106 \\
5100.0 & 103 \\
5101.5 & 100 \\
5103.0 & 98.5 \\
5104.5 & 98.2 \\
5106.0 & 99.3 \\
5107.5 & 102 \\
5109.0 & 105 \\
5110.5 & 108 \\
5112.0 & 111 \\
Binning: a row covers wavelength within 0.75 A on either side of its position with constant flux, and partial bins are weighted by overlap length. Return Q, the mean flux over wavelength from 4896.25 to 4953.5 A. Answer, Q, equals 114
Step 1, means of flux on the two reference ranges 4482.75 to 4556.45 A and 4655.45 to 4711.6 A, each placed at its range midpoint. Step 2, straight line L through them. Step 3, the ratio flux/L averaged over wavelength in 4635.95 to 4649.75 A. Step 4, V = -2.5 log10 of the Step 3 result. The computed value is -0.02 mag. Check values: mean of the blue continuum 97.3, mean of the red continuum 102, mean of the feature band 103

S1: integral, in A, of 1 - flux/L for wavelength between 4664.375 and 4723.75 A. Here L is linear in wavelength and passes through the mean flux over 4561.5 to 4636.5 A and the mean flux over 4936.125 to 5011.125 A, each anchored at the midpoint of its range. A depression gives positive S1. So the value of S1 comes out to 2.0 A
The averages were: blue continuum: 103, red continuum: 110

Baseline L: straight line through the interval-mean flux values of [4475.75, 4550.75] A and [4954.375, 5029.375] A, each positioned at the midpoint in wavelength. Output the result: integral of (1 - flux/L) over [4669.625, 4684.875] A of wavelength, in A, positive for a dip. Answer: 0.8 A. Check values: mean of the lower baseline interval 96.9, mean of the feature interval 95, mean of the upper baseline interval 106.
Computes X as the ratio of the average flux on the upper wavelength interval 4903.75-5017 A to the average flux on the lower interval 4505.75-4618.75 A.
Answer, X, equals 1.1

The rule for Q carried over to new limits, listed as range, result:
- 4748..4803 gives 108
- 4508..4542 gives 95.4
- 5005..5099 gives 103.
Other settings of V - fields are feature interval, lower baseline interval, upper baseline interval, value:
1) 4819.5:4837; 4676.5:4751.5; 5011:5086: -0.05 mag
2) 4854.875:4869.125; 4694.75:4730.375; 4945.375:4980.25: 0.10 mag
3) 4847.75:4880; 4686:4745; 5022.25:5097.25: 0.01 mag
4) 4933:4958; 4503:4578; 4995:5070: -0.14 mag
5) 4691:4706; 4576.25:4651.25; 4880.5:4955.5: 0.05 mag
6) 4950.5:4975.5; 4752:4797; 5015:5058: -0.10 mag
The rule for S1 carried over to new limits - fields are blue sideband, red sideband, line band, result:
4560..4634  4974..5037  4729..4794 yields -2.5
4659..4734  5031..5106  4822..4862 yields -1.7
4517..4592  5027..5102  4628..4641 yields 0.2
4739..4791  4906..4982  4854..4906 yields 2.5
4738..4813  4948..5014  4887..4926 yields -0.8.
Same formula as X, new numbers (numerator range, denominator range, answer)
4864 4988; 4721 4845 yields 1.02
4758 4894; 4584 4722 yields 1.06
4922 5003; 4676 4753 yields 1.08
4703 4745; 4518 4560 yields 1.12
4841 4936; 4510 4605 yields 1.11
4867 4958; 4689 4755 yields 1.07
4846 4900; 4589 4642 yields 1.03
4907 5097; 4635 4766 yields 1.03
